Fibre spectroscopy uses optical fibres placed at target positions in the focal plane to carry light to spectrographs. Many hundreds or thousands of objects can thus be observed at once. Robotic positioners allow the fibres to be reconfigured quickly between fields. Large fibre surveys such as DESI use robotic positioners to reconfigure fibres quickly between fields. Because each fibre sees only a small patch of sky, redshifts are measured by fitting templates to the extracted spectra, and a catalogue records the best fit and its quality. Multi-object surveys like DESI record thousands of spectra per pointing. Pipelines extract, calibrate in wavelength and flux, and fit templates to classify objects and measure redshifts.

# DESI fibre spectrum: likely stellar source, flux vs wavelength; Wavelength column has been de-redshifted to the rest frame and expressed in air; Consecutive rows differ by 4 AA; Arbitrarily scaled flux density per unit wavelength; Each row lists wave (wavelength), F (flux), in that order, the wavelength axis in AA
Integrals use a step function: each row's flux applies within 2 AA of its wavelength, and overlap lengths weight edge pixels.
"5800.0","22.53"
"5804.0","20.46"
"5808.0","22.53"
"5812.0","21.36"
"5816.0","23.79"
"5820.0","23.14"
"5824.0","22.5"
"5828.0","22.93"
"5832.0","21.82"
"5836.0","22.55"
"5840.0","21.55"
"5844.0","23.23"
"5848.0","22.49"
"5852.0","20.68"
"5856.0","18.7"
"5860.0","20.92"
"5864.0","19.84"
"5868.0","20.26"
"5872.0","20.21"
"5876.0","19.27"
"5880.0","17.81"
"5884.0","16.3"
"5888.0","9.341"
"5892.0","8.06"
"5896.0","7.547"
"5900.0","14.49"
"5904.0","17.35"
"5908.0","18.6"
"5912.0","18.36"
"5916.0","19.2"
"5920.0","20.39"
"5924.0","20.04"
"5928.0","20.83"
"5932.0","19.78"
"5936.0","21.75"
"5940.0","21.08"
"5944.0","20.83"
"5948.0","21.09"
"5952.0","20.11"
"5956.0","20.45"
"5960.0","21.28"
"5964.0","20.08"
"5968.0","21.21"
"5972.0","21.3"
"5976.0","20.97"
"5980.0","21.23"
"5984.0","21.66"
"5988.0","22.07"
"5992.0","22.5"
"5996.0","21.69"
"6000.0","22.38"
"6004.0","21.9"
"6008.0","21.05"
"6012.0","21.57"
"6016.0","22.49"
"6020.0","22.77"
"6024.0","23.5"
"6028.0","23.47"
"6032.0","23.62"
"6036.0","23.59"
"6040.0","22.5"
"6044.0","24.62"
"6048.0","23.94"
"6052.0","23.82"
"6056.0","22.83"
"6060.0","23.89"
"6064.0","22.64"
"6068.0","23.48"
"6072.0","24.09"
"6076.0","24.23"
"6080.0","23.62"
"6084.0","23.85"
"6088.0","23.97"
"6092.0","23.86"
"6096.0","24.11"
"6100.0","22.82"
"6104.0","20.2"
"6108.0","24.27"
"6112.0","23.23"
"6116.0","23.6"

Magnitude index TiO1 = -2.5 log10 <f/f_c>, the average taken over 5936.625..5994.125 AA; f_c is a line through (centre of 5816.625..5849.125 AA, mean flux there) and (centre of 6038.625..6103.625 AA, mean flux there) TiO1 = 0.10 mag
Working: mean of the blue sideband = 22.6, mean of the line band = 21.1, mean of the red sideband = 23.6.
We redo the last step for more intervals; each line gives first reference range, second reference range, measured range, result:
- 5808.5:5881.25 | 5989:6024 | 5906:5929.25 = 0.11 mag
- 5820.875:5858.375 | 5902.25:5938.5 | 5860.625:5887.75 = 0.14 mag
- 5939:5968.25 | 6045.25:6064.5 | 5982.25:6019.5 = 0.00 mag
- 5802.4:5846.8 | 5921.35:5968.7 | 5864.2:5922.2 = 0.29 mag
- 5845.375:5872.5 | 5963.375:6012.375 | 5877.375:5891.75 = 0.43 mag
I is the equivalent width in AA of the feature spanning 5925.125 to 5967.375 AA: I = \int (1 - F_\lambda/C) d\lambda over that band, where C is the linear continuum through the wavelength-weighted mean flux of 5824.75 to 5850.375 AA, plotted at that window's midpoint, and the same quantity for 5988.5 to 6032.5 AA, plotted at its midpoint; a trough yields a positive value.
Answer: 3.2 AA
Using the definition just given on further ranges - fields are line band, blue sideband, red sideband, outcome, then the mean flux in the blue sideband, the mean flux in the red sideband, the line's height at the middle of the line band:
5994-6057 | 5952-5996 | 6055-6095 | -1.0 AA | 21.2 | 23.7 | 22.5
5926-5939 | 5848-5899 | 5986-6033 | -1.1 AA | 16.8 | 22.4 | 19.2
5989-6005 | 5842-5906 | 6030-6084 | -0.4 AA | 17.3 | 23.6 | 21.5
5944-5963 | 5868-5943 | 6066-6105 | -1.7 AA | 17.4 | 23.5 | 19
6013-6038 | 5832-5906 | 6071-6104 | -1.4 AA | 17.9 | 23.6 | 22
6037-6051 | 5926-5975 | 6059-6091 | -0.4 AA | 20.8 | 23.7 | 23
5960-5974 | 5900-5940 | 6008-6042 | 0.0 AA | 19.4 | 22.8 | 20.9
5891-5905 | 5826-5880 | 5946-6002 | 6.2 AA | 21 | 21.3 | 21.1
